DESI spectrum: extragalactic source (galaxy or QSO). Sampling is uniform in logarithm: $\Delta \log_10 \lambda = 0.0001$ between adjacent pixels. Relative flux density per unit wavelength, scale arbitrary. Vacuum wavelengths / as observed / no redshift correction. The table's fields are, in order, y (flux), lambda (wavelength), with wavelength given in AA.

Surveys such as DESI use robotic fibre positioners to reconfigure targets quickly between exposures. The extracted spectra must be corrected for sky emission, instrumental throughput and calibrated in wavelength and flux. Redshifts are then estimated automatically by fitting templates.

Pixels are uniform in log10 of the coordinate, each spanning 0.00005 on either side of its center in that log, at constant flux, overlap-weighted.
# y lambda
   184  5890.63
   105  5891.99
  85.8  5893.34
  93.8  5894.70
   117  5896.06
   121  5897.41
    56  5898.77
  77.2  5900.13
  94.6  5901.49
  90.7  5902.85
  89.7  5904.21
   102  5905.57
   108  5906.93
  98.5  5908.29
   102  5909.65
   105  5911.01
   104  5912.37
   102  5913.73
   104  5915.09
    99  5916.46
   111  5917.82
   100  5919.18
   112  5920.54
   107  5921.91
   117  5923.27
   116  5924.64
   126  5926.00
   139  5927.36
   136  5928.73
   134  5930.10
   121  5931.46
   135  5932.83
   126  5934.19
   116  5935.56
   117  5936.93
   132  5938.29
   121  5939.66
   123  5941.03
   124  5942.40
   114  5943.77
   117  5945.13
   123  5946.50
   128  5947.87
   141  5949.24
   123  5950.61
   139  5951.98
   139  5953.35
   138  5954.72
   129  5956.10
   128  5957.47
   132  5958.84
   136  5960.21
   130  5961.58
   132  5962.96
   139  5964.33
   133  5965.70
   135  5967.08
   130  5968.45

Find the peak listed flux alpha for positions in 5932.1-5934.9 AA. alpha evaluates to 135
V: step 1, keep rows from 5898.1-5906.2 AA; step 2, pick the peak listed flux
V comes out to 102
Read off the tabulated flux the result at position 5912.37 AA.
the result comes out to 104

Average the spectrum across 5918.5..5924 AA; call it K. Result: 109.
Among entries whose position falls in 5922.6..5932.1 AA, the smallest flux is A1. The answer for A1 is 116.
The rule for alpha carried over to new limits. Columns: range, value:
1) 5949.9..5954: 139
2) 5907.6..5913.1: 105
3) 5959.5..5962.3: 136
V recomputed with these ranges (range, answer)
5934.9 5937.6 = 117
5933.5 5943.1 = 132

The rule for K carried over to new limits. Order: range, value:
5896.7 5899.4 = 89.7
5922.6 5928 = 124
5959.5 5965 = 134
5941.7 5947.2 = 120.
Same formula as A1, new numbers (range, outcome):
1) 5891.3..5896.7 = 85.8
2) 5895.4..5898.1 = 117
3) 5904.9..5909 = 98.5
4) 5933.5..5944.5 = 114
